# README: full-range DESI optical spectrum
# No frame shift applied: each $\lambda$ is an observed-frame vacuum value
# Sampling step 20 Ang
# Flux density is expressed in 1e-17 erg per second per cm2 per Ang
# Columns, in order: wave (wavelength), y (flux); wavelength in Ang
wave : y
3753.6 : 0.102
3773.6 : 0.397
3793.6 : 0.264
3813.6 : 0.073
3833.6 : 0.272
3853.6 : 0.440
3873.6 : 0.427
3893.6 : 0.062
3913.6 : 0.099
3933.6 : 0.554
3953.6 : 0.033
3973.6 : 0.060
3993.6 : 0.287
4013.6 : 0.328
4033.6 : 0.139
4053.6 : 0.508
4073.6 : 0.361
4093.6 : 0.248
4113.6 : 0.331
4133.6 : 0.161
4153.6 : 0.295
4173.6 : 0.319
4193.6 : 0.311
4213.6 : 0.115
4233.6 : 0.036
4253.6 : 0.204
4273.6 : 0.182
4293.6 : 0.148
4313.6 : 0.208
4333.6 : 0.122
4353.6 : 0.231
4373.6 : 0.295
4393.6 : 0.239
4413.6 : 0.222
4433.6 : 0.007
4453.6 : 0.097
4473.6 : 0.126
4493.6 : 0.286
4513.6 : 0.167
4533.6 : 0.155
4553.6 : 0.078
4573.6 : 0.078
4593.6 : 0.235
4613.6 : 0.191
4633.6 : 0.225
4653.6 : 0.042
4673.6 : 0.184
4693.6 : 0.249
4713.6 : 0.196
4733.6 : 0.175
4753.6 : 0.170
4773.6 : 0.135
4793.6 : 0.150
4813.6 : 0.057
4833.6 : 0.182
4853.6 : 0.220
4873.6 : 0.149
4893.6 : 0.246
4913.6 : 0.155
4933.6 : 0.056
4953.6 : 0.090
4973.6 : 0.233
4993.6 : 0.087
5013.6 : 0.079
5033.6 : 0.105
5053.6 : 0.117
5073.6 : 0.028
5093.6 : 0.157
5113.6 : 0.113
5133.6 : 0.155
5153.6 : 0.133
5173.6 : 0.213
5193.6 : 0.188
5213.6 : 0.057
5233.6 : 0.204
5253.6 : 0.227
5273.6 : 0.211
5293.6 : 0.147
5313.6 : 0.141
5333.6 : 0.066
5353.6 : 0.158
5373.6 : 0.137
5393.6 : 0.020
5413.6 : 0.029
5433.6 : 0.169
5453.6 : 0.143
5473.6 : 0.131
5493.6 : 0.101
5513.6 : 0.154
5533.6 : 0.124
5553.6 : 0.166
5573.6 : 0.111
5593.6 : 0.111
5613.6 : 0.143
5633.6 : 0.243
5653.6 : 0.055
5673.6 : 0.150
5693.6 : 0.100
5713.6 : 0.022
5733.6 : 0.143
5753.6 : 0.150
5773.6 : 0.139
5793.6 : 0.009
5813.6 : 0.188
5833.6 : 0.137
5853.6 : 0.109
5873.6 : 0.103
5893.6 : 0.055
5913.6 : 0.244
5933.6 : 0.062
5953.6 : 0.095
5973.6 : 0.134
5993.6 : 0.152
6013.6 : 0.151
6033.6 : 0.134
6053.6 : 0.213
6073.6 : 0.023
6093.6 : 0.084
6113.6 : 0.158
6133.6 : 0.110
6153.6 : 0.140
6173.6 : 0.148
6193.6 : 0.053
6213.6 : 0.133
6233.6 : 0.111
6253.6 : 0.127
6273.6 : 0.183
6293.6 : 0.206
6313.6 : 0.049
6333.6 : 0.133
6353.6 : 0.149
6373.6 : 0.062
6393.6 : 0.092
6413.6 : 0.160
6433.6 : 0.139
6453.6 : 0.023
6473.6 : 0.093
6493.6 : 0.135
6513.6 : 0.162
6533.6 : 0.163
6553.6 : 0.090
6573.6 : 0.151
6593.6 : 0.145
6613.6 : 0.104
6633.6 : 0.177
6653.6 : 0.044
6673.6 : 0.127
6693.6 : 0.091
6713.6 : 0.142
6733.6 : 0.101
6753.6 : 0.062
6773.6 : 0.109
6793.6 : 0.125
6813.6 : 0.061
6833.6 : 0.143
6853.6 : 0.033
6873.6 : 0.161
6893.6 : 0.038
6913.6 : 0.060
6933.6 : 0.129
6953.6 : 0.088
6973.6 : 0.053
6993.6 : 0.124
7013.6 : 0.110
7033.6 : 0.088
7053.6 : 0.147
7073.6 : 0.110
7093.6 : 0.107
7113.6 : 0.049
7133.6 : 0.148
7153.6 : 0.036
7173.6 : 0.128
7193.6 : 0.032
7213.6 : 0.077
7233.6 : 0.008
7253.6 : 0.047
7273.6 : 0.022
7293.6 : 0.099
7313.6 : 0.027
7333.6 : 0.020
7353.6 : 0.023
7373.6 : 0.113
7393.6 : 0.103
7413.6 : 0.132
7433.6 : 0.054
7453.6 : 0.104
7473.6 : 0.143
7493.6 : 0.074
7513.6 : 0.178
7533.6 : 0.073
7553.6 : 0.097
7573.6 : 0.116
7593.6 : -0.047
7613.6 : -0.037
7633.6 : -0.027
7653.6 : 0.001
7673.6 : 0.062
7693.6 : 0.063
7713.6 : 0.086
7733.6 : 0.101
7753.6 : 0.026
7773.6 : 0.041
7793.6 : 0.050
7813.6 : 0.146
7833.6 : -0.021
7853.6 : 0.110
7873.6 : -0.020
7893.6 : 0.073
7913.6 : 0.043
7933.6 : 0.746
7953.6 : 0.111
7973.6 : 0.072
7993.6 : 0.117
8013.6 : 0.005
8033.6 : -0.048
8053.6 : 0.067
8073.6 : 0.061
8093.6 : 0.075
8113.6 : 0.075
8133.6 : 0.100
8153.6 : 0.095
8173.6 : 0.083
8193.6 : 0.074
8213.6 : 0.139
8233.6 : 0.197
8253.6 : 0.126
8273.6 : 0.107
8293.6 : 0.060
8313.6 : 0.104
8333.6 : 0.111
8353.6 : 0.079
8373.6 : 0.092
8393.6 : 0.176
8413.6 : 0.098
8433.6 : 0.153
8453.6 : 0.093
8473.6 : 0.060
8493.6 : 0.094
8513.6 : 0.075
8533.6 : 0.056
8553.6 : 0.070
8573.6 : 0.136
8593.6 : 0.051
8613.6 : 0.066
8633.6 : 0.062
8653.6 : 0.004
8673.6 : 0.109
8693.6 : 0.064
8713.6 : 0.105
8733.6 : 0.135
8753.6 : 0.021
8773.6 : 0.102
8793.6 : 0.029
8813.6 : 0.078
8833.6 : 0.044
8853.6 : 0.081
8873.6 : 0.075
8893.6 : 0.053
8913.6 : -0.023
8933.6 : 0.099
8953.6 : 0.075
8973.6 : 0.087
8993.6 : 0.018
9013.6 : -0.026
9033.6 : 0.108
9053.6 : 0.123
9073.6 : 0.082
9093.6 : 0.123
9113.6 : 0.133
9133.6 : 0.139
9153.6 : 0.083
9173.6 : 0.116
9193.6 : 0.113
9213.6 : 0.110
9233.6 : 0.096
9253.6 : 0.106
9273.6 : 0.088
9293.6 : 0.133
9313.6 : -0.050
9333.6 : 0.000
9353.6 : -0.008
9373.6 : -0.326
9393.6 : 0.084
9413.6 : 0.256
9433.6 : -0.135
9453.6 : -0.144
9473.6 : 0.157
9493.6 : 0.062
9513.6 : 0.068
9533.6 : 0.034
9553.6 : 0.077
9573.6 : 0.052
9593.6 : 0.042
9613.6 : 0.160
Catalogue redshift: 1.128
